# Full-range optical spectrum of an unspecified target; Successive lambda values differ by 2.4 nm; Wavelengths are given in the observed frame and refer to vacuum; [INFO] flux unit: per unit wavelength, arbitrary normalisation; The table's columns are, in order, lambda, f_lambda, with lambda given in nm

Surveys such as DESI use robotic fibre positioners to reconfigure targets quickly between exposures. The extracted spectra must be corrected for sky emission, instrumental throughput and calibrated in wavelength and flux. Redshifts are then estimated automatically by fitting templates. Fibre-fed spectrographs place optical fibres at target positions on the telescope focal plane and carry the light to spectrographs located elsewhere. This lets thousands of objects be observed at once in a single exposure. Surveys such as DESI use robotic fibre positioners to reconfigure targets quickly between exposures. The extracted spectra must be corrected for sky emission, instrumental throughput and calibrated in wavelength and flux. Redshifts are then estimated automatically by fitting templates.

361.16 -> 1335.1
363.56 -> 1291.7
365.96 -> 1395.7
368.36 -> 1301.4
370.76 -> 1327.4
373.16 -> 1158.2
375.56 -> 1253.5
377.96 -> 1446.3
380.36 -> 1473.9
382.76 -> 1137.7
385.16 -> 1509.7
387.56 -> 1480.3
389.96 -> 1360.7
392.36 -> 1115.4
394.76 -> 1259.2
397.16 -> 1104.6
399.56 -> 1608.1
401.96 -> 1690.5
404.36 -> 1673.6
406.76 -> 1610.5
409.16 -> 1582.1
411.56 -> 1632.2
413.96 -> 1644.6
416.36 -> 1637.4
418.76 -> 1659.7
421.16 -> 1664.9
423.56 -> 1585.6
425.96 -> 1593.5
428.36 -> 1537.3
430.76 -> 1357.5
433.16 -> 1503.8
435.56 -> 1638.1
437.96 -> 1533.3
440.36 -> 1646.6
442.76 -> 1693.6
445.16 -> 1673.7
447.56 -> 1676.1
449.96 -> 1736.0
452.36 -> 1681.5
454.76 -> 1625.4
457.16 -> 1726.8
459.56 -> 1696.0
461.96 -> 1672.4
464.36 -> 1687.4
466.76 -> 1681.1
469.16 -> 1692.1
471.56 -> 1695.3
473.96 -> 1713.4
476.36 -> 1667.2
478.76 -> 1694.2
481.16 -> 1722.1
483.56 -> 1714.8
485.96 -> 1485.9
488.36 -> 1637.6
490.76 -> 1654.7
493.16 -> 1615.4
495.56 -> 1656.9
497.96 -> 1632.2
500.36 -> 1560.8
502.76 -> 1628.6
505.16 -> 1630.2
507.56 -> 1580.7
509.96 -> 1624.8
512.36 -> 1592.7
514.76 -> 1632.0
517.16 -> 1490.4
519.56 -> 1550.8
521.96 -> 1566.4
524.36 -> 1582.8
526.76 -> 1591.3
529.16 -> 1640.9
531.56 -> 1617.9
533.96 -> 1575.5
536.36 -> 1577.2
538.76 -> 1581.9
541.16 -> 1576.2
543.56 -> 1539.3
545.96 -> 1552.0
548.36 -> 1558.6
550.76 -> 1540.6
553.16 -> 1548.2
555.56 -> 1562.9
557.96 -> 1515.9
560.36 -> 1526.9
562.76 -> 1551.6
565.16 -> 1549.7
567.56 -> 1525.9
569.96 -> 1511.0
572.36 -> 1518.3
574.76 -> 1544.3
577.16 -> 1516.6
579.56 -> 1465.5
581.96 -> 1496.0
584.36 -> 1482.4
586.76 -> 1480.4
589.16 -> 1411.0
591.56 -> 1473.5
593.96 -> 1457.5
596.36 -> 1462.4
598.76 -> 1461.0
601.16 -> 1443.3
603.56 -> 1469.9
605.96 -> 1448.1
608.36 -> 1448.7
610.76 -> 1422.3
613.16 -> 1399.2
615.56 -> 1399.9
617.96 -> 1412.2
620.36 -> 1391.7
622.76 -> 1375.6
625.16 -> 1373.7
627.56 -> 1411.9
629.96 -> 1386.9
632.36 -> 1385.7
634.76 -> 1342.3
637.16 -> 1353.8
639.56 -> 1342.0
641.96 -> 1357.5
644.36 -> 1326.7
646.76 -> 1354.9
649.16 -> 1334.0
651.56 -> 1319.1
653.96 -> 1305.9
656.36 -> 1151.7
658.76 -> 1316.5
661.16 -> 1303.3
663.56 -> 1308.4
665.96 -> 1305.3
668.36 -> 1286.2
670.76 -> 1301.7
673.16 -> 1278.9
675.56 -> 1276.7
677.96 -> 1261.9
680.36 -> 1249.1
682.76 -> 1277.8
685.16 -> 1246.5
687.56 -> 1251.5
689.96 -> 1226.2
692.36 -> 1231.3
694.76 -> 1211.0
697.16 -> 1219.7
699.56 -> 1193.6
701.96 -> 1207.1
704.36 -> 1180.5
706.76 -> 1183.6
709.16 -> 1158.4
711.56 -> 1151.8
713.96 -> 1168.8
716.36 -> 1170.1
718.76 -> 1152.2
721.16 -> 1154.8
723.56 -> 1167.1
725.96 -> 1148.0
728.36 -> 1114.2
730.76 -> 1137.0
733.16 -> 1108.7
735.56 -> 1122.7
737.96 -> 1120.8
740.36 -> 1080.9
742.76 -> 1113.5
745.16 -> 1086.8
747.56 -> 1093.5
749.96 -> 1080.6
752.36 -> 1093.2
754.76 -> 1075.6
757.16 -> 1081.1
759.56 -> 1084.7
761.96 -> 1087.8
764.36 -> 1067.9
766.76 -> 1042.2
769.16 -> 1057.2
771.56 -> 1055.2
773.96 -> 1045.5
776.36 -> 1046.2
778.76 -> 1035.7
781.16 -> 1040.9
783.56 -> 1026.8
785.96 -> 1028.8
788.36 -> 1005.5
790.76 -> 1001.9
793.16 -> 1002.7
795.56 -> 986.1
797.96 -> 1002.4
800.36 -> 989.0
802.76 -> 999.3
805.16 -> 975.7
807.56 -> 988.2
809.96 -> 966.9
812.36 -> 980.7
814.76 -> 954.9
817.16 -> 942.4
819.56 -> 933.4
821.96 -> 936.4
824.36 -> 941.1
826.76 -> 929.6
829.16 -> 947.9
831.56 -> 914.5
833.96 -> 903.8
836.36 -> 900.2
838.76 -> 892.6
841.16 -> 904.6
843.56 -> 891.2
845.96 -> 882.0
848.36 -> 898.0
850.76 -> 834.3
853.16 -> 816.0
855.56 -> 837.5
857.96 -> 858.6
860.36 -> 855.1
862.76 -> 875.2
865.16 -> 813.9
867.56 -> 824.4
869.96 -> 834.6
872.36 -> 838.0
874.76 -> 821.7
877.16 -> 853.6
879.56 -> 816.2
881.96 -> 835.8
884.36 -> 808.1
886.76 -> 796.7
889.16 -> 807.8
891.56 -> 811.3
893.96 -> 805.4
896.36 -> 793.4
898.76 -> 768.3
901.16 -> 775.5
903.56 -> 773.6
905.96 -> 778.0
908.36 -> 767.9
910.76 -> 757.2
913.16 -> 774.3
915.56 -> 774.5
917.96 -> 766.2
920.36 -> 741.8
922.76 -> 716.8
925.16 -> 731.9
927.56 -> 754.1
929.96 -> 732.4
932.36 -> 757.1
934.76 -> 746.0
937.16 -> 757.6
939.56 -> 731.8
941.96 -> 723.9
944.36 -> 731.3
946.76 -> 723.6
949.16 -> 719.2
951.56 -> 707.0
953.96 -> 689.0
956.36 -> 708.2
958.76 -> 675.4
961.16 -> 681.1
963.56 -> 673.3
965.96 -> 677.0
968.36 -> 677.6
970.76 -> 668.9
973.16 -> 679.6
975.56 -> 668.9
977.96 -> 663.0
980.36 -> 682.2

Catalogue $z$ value 0.000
